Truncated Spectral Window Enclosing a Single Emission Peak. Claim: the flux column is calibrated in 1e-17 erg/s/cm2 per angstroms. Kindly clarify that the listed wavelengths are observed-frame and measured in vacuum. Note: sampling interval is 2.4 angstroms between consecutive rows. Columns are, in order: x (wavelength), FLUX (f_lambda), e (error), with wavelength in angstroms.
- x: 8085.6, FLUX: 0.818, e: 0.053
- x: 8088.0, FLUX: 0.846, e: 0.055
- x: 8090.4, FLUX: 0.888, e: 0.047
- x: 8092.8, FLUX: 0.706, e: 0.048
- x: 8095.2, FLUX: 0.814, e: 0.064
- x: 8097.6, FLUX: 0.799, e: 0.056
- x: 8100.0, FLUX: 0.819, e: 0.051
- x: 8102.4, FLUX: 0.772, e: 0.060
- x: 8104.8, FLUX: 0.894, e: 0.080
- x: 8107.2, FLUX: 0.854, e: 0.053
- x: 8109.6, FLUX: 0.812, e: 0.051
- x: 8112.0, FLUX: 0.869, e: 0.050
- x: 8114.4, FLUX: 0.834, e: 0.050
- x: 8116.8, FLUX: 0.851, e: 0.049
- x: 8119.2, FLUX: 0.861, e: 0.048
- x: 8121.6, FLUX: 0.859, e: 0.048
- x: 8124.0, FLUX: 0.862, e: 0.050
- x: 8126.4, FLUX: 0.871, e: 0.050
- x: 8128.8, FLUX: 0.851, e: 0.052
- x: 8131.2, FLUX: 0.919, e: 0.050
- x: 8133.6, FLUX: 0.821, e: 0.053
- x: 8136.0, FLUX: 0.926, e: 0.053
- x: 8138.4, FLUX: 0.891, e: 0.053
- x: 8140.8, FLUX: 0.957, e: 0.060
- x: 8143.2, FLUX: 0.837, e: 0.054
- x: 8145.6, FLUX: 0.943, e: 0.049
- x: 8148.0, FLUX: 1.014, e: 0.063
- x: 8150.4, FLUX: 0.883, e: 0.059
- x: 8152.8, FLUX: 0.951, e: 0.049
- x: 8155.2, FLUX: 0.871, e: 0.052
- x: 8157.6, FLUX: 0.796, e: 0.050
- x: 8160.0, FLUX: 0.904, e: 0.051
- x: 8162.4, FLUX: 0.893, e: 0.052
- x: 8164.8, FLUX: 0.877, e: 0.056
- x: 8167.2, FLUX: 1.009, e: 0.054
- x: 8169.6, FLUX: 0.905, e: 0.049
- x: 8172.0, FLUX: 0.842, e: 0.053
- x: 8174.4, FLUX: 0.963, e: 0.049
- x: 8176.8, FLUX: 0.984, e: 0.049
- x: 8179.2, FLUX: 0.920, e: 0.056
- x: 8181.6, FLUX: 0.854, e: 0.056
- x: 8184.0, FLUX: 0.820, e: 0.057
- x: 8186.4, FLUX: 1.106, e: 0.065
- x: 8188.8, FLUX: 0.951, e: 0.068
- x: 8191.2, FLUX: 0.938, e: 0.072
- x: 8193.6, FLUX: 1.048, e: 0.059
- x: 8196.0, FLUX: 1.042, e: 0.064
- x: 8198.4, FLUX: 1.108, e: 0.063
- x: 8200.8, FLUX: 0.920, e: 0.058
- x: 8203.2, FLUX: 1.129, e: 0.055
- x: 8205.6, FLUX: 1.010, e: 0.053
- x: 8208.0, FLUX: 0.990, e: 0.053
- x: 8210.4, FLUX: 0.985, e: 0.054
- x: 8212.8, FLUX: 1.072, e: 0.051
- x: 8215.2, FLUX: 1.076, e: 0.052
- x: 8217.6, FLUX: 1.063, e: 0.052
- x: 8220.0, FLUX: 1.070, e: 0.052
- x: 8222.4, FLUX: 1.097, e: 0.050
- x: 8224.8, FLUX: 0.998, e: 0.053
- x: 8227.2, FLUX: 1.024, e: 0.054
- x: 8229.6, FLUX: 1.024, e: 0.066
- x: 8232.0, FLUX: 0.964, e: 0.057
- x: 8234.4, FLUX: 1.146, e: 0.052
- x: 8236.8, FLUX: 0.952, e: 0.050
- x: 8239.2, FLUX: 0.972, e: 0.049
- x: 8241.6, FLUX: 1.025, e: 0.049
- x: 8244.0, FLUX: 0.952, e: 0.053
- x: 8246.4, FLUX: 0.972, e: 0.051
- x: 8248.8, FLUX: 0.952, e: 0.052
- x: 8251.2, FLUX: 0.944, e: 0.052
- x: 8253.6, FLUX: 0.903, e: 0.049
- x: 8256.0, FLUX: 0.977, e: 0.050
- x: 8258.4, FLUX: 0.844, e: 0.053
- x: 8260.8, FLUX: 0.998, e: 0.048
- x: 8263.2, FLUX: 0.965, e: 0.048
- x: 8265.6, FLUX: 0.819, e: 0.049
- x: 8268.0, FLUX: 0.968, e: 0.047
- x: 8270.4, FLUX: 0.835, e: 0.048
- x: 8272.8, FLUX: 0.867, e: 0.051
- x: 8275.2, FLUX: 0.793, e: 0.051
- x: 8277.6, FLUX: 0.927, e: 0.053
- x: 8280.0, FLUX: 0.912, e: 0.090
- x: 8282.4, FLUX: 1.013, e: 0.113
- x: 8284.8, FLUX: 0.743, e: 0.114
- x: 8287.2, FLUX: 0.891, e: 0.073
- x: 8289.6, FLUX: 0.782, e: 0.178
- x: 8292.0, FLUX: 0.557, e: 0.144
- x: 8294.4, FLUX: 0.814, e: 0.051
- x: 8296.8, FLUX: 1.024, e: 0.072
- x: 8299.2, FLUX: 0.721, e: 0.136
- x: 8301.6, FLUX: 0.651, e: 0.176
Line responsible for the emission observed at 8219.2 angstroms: Mg II 2798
